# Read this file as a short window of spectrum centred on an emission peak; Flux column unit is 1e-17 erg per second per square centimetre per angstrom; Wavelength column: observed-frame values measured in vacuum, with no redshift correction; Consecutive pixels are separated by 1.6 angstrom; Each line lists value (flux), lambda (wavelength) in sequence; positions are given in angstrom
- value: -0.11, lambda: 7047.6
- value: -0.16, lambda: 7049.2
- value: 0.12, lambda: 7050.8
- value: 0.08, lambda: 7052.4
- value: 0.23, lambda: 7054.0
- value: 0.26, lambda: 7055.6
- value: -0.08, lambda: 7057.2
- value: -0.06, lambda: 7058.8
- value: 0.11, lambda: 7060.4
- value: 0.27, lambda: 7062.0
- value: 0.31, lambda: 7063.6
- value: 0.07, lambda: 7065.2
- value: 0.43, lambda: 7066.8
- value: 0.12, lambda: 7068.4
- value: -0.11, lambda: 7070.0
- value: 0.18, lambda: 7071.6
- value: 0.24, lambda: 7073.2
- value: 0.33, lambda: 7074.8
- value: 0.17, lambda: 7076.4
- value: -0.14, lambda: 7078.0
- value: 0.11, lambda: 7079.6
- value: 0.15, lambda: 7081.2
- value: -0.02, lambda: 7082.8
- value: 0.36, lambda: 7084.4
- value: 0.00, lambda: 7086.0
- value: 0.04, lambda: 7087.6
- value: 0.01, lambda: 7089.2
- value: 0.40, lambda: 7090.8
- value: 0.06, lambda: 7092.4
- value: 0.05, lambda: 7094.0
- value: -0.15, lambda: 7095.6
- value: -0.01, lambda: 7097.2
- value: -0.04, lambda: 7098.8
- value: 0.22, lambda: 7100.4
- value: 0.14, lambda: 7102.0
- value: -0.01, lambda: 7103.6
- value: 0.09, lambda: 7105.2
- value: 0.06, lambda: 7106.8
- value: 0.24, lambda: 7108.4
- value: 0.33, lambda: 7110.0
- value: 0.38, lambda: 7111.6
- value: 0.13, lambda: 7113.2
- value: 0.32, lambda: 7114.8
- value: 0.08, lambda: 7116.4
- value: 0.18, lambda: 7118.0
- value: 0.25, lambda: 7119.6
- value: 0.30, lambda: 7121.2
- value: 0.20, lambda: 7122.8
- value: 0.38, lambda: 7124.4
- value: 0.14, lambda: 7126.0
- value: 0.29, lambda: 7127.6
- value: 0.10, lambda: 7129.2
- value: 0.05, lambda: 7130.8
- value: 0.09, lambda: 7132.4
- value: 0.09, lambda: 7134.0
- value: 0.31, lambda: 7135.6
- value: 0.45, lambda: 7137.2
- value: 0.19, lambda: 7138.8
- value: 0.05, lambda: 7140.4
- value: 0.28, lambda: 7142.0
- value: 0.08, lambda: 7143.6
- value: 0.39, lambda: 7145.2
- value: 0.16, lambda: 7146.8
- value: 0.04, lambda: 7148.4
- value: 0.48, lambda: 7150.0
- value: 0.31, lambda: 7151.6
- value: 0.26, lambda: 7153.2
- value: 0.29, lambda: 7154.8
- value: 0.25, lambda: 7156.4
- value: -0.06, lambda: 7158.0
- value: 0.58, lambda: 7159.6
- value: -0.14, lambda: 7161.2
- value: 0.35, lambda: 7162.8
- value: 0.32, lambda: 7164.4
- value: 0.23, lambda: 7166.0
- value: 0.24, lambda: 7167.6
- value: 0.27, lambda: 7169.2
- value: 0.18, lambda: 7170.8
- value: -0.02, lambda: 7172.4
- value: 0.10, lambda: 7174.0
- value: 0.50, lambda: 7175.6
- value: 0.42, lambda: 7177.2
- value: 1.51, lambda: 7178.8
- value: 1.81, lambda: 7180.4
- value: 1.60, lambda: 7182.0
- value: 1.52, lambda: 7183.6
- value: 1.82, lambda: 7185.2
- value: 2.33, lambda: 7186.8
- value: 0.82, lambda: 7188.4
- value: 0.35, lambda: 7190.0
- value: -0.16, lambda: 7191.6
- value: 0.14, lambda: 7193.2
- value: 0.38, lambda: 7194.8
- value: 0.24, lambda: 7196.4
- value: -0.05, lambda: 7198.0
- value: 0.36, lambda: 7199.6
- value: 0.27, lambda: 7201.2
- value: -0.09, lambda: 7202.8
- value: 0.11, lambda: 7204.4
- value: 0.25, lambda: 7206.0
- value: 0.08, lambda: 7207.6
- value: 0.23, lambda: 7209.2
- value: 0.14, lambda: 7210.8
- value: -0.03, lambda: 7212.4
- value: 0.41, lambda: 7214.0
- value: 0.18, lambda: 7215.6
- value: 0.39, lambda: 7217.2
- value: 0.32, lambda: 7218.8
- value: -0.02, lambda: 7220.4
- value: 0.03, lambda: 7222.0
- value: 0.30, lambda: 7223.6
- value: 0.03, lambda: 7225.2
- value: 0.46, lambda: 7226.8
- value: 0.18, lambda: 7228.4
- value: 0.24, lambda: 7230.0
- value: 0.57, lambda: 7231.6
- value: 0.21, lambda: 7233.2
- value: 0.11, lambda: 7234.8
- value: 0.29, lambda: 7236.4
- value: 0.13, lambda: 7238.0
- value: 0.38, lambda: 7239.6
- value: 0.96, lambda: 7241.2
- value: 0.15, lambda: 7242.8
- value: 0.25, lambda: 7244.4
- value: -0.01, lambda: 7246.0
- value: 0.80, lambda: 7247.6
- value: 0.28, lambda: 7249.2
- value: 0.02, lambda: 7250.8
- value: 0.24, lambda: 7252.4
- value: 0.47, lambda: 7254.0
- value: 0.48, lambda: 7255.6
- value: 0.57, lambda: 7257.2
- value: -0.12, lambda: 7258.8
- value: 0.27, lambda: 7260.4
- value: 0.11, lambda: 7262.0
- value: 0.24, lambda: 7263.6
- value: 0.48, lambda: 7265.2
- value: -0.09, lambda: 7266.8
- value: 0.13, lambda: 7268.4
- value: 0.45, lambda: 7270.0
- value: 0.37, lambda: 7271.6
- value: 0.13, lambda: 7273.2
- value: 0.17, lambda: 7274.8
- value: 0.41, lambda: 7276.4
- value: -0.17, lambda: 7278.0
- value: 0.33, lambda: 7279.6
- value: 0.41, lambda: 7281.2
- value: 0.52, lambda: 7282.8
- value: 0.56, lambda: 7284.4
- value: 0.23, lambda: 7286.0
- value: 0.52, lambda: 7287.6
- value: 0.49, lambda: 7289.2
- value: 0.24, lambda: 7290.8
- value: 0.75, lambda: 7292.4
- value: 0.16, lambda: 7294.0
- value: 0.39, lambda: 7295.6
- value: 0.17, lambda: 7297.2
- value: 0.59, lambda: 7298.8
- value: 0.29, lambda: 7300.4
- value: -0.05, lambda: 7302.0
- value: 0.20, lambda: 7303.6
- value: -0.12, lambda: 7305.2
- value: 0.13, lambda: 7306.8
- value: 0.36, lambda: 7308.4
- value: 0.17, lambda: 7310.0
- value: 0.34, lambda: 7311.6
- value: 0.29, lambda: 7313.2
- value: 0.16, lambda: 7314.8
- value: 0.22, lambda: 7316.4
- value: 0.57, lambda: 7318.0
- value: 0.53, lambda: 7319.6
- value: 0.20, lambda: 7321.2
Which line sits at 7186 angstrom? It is [O II] 3727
